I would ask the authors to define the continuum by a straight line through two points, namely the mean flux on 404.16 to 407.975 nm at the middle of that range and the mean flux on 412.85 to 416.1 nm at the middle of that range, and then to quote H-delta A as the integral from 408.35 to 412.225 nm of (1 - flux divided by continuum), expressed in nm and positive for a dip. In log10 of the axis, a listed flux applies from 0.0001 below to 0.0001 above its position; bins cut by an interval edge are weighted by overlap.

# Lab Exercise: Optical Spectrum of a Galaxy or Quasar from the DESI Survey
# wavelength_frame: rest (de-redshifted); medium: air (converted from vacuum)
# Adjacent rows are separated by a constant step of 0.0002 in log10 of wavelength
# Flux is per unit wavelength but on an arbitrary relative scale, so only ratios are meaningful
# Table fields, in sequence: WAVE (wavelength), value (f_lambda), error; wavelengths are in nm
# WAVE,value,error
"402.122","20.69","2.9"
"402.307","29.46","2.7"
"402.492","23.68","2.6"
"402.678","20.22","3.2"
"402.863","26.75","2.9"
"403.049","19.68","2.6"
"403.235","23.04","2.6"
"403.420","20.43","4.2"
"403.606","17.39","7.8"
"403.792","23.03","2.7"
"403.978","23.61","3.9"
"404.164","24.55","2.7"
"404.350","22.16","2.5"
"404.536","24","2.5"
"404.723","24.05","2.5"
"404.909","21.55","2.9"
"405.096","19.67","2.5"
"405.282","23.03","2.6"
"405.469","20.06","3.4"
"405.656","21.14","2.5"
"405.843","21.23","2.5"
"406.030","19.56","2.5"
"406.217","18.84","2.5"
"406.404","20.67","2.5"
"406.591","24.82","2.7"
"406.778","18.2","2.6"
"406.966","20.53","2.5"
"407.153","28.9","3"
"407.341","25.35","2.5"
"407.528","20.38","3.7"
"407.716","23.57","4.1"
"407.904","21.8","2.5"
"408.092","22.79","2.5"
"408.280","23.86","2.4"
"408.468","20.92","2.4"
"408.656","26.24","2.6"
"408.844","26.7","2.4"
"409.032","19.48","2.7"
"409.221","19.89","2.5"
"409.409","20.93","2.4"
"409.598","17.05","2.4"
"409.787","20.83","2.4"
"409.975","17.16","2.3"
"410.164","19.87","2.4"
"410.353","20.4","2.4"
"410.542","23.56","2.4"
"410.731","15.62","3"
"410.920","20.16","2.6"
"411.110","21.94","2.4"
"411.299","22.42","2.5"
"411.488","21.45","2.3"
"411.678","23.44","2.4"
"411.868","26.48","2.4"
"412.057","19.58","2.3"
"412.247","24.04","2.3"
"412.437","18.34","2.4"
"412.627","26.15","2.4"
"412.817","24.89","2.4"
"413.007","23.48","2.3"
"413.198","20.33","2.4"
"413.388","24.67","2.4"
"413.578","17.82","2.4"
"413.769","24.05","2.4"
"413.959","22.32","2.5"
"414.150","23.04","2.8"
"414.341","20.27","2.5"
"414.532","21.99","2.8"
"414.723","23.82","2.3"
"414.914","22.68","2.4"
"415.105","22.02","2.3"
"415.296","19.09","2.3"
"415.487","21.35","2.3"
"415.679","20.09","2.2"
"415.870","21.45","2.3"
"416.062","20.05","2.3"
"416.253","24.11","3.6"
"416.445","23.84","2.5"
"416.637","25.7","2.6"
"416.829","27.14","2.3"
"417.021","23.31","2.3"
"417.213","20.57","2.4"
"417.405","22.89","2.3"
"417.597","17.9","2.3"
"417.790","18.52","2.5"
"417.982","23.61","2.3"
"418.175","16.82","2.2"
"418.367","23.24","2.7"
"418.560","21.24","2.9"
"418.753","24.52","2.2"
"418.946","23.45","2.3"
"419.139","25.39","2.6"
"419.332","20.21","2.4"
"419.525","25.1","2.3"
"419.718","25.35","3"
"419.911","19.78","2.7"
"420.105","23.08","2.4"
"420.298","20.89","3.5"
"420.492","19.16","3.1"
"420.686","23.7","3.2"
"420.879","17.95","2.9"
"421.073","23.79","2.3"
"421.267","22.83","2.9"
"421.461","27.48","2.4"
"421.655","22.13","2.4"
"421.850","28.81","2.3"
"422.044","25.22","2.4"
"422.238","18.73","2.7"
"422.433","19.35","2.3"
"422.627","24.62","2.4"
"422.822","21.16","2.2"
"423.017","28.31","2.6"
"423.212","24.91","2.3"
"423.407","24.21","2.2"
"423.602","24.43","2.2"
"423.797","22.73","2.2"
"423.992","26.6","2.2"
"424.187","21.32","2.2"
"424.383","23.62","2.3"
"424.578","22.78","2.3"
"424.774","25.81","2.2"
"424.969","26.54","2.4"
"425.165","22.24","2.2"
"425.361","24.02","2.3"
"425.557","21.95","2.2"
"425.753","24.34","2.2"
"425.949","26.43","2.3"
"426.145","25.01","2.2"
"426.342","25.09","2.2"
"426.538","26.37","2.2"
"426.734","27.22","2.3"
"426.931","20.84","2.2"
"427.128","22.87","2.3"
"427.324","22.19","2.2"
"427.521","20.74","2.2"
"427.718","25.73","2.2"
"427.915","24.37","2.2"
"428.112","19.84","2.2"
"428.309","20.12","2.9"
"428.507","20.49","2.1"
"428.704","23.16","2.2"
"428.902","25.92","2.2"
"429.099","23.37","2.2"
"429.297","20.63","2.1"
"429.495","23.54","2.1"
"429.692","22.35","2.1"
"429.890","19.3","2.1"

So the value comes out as 0.111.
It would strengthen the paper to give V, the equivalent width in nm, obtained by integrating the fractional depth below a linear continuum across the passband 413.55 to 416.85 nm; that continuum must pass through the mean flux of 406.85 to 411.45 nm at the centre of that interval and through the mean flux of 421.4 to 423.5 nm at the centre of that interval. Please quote 0.07 nm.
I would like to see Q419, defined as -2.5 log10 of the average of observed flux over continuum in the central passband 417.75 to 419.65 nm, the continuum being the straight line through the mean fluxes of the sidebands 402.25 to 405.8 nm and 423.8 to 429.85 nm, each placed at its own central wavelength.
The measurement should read 0.034 mag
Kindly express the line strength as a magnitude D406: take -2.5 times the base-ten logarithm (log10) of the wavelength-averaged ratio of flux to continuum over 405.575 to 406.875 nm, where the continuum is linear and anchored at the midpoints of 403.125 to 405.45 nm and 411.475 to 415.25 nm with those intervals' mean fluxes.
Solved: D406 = 0.08 mag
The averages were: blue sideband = 22.1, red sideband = 22.5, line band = 20.6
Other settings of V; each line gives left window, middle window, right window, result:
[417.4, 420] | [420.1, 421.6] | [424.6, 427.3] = 0.03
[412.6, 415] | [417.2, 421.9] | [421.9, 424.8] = 0.19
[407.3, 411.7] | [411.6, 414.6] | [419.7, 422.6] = -0.11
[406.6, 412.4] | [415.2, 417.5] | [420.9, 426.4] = 0.04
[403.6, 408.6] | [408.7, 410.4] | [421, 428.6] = 0.15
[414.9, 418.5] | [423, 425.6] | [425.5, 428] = -0.07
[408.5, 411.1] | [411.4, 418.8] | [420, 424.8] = -0.15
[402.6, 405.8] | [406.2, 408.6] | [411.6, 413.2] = -0.01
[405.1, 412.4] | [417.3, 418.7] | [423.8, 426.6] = 0.15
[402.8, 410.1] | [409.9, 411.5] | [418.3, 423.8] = 0.14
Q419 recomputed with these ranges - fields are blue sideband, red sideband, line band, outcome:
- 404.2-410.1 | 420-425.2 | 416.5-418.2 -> 0.04 mag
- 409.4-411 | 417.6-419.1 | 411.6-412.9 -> -0.17 mag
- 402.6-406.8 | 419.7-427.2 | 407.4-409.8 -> 0.01 mag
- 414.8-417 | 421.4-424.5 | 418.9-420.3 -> 0.01 mag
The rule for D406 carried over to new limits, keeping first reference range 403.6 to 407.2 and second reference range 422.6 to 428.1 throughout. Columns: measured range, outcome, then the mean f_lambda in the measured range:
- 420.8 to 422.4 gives 0.02 mag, 23.3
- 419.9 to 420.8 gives 0.10 mag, 21.4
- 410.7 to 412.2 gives 0.04 mag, 21.7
